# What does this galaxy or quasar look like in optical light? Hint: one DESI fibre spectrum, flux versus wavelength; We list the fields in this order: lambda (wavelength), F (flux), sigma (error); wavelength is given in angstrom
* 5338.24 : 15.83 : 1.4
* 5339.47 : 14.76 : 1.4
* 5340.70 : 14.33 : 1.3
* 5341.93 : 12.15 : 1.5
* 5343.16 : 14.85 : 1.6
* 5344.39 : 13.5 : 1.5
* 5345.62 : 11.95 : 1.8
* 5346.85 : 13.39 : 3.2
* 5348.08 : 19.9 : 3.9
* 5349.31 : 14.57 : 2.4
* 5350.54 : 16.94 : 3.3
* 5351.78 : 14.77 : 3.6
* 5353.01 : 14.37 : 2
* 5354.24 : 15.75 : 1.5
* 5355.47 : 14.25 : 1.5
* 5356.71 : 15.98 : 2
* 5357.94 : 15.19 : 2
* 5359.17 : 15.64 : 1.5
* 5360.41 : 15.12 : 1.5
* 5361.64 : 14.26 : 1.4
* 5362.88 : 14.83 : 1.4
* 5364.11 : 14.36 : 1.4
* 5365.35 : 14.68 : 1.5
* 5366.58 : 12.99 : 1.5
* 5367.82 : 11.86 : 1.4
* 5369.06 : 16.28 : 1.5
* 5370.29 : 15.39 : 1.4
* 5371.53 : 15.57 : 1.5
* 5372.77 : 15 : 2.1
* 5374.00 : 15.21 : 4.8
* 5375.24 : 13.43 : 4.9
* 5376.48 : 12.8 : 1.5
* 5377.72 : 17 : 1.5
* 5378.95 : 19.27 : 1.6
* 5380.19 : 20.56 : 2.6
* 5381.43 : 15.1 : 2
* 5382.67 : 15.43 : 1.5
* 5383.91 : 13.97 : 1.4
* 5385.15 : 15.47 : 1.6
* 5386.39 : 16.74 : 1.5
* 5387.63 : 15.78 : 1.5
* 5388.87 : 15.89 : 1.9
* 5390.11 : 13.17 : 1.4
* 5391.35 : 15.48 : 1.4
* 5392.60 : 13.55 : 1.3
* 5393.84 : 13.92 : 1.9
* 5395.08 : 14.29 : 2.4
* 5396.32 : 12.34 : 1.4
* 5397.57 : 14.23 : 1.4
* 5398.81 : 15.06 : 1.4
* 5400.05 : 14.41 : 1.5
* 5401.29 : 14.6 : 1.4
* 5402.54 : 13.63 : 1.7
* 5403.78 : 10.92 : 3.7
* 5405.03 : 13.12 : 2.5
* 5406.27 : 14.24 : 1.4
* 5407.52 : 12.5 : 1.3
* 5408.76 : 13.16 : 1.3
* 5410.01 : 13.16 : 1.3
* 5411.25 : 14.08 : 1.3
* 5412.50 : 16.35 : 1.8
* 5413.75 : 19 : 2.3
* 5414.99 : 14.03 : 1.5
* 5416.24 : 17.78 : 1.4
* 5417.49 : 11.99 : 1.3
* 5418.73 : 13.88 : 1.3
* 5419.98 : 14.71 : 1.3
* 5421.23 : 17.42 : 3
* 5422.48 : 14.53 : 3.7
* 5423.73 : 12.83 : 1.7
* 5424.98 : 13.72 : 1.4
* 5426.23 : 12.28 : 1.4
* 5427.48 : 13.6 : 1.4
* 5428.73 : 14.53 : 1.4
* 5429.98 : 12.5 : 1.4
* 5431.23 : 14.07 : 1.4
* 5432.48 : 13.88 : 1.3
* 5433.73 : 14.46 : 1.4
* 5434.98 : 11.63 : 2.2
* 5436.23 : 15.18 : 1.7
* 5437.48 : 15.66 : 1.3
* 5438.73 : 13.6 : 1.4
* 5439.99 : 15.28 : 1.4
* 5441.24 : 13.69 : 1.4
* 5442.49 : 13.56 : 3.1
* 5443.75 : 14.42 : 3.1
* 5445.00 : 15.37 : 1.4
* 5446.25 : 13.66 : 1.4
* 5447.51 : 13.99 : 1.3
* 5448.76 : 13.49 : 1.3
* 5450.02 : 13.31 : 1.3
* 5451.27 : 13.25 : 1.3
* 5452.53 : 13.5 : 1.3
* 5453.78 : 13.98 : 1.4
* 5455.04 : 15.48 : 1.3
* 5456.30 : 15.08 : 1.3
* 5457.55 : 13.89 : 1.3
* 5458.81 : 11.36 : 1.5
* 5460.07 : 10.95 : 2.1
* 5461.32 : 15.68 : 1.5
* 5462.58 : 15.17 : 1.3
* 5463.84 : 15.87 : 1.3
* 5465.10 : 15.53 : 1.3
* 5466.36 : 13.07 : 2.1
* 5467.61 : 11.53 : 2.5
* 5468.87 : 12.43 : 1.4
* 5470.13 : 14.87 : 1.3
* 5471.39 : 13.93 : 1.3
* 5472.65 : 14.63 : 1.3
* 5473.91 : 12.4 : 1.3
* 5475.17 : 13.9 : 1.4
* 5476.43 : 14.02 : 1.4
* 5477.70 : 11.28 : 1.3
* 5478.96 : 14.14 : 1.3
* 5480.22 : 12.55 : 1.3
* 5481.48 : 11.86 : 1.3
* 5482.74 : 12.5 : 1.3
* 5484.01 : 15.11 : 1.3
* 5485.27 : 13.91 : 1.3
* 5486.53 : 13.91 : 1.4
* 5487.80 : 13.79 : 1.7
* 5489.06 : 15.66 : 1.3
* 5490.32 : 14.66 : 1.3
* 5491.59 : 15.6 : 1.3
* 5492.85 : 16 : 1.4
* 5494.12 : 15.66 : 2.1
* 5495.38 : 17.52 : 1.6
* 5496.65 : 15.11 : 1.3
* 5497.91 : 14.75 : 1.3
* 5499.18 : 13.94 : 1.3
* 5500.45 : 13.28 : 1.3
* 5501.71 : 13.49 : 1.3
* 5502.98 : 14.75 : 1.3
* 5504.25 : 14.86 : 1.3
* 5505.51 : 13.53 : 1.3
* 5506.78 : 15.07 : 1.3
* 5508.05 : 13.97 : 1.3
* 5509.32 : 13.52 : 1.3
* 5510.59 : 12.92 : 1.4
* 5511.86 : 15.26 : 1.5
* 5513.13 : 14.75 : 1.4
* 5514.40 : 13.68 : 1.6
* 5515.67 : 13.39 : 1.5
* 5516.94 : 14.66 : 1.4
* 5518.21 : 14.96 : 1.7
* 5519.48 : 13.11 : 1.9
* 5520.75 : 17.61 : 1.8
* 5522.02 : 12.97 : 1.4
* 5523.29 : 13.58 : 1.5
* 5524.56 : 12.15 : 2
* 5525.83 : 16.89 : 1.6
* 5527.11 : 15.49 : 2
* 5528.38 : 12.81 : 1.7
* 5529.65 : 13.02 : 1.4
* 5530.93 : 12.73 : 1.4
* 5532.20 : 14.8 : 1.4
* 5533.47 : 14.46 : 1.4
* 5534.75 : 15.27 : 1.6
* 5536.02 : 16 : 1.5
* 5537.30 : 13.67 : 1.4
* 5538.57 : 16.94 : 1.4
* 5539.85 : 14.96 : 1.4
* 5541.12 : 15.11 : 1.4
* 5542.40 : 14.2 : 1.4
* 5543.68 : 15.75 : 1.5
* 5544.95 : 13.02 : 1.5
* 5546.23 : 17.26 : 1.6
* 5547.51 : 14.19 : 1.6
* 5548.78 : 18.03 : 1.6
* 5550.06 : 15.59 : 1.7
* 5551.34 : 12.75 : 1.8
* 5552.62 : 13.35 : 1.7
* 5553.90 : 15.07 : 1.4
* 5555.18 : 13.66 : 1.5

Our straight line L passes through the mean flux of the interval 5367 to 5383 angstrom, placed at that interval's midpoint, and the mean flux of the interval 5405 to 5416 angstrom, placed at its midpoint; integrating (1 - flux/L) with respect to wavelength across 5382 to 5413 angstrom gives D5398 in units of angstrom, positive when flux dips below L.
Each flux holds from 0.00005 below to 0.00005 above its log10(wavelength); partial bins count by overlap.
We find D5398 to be 1.6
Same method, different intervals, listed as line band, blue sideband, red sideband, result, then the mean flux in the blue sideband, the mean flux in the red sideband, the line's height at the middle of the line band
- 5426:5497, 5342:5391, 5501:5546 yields 3.3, 15.1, 14.4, 14.7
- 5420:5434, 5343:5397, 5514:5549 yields 0.8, 15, 14.6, 14.9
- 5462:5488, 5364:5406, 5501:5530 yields 1.3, 14.7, 14.2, 14.4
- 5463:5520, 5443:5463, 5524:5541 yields 0.4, 13.9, 14.6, 14.2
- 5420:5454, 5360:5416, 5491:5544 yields 1.6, 14.7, 14.6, 14.7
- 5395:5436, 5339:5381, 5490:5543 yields 2.3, 15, 14.5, 14.9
